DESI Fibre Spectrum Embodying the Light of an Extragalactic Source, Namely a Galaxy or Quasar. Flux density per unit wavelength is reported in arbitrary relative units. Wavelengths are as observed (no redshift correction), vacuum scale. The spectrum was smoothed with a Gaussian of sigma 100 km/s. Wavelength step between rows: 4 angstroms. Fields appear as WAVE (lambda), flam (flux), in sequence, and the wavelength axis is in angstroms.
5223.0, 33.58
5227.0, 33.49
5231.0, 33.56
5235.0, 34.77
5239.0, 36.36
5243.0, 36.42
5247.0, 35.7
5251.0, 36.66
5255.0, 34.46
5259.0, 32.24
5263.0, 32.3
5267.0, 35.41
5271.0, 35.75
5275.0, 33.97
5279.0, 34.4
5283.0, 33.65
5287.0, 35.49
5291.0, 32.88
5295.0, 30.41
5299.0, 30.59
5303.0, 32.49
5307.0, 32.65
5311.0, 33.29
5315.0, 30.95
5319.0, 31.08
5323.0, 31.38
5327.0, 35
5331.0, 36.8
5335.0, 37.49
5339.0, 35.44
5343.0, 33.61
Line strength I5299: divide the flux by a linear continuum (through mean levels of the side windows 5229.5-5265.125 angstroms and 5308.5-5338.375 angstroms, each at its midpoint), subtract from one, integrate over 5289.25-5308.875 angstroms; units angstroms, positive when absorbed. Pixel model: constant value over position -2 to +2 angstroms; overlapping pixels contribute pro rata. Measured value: 1.3 angstroms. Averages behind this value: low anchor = 34.7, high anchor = 33.8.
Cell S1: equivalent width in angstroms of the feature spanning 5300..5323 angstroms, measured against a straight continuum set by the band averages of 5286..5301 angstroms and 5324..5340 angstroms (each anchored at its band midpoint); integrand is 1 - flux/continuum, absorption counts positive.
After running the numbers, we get 1.3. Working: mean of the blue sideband 32.1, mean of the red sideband 35.9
